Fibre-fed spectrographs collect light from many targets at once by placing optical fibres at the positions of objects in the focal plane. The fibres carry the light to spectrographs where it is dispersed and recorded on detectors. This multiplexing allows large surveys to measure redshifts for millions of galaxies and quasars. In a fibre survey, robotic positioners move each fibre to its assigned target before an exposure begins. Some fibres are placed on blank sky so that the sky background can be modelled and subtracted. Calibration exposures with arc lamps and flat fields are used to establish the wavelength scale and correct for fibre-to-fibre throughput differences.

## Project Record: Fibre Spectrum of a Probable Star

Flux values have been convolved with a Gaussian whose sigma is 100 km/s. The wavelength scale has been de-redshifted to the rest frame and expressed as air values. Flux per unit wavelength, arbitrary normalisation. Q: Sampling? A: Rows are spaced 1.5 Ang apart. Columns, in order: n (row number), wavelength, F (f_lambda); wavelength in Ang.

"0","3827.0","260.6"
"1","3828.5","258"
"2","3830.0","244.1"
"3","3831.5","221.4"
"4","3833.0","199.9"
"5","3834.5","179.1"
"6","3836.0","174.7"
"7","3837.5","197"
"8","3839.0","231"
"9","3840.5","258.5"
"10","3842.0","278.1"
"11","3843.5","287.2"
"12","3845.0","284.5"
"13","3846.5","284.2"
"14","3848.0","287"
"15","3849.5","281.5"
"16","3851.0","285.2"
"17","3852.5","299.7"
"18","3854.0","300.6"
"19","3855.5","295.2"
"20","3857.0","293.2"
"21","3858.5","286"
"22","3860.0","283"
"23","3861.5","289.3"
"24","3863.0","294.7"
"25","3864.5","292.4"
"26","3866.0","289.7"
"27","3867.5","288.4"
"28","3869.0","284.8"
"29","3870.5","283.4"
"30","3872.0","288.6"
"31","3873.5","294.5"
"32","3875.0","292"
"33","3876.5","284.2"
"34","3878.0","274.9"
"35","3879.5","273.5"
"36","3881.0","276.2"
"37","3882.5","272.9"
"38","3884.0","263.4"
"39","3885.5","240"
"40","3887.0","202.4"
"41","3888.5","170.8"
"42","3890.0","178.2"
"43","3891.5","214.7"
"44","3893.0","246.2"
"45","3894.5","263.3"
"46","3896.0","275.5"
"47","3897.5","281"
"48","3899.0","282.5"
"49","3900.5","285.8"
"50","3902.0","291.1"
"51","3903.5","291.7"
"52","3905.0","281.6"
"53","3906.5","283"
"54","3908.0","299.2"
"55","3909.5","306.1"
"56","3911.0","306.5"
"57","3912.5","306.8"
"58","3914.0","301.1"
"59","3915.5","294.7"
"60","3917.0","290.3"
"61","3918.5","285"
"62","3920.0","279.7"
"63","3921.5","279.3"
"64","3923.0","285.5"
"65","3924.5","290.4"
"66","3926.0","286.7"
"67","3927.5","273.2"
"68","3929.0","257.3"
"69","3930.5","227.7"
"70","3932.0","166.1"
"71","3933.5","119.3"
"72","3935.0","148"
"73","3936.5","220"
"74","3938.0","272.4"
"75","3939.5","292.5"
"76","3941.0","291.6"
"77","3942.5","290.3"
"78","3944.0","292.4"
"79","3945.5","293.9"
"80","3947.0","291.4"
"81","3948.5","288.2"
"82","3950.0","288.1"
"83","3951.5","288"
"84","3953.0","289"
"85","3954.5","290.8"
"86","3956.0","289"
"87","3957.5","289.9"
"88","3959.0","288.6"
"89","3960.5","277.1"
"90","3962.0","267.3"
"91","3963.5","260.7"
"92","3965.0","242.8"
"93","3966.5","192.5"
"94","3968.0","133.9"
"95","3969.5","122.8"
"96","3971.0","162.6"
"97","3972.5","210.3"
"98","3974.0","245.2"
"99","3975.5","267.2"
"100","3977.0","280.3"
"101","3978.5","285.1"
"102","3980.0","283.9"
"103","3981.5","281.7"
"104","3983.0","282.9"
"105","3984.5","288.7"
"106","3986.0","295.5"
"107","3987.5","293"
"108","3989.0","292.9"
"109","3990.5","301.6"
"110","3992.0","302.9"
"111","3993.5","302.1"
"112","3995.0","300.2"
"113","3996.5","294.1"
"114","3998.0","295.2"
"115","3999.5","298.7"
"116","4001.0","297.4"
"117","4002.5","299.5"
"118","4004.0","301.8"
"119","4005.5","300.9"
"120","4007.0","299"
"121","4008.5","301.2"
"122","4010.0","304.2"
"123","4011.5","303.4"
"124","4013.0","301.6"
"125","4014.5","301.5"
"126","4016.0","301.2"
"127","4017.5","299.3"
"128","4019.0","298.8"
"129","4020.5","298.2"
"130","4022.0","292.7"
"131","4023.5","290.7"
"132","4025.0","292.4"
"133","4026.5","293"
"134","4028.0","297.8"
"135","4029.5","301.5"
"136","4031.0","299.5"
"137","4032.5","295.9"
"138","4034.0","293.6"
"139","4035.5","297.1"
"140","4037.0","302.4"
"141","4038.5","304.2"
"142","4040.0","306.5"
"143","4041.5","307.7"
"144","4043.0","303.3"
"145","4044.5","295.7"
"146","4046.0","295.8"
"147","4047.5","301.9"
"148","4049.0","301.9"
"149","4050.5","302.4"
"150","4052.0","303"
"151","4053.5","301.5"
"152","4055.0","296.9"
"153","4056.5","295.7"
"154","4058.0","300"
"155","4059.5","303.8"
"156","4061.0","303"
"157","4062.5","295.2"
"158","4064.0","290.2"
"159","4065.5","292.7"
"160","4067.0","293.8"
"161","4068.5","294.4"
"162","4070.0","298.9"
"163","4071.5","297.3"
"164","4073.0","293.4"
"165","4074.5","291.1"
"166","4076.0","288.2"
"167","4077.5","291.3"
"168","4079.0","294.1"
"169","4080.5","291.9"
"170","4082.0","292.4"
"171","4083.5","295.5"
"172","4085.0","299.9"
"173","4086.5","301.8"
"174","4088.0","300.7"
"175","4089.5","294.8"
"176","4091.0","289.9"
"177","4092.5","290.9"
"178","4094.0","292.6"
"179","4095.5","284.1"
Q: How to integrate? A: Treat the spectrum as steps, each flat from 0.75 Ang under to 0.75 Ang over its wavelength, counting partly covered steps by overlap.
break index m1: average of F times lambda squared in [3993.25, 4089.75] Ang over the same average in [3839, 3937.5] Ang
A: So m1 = 1.19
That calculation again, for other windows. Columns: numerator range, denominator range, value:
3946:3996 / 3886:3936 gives 1.06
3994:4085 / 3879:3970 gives 1.21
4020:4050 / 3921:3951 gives 1.22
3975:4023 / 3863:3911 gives 1.16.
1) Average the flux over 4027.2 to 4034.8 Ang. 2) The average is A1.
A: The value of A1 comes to 298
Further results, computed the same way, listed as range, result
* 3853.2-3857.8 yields 296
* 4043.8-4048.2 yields 298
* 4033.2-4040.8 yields 301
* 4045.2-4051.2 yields 300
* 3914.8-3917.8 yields 292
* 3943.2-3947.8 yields 292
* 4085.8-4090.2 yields 299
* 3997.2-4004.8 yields 299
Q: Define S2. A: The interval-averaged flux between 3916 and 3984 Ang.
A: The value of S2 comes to 257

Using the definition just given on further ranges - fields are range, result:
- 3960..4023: 275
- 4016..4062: 299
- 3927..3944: 235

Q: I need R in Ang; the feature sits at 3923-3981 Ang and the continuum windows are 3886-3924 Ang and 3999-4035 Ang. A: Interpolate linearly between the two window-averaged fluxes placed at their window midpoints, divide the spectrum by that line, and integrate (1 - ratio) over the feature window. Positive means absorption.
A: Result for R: 6.26 Ang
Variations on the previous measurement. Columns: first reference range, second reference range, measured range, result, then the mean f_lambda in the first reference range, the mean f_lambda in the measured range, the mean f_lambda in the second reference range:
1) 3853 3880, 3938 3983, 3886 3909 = 1.9 Ang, 288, 257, 262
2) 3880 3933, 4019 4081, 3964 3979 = 3.6 Ang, 266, 214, 297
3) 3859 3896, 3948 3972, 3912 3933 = -1.3 Ang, 265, 271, 247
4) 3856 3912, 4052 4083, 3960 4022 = 2.5 Ang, 273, 275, 295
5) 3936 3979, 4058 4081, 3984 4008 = -2.4 Ang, 259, 298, 295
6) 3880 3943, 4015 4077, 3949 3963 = -0.6 Ang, 261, 285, 298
